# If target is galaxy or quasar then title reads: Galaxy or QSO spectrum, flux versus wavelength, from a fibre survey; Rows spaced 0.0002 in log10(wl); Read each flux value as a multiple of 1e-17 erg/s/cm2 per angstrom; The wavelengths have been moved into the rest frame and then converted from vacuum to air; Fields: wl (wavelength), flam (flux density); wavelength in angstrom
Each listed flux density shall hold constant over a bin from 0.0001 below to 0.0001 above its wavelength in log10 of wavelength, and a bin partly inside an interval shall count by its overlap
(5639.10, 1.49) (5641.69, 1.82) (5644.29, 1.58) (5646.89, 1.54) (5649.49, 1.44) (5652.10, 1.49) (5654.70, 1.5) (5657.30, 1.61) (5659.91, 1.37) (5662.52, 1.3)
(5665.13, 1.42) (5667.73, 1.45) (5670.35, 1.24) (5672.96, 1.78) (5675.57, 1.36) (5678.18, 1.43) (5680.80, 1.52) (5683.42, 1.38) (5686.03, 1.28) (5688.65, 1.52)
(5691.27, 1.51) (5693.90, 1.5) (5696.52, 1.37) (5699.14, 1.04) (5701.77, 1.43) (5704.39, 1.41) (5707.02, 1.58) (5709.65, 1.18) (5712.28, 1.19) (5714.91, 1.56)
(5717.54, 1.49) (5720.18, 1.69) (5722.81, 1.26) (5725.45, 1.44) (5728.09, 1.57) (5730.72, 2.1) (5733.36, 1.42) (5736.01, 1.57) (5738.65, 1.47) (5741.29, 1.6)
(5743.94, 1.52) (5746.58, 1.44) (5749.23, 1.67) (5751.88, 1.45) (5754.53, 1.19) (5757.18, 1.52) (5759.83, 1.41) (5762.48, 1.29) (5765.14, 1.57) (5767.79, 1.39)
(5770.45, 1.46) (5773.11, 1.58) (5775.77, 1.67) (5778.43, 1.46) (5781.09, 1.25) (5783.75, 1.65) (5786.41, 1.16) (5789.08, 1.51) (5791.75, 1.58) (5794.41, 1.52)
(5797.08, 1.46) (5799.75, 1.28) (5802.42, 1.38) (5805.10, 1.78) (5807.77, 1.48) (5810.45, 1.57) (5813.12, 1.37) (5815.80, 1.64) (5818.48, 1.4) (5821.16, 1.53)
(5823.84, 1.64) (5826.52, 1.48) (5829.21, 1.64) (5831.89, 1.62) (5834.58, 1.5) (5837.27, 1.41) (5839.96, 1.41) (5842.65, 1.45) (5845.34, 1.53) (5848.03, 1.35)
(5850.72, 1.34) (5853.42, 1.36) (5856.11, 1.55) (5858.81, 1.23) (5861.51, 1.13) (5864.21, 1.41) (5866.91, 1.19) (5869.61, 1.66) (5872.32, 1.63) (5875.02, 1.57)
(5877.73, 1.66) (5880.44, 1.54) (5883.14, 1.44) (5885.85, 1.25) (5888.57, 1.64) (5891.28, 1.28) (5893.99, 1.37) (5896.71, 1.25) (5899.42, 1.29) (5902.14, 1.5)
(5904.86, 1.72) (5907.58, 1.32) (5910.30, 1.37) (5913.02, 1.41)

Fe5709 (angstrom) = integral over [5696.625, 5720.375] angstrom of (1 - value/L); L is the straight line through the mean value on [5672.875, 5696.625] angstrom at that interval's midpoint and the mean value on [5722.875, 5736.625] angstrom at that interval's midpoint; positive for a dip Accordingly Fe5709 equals 2.2 angstrom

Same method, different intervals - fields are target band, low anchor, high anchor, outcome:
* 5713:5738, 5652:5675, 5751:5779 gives -1.7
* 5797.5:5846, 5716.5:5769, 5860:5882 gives -0.7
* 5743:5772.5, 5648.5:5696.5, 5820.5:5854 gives 0.4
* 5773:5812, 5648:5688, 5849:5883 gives -1.2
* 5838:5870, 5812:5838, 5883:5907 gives 2.2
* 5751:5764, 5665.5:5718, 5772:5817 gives 0.8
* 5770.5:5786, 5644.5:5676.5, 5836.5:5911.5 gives -0.6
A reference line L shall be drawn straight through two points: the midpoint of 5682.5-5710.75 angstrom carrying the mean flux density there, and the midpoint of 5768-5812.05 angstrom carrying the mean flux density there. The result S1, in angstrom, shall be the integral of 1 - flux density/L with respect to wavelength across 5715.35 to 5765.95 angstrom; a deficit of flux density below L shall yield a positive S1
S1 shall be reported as -2.79 angstrom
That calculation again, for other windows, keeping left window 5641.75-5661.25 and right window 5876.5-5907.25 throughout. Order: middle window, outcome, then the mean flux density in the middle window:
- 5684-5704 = 1.72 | 1.38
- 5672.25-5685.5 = 0.40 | 1.47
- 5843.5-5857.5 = 0.30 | 1.43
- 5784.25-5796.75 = 0.17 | 1.46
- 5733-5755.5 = 0.07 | 1.49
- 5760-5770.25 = 0.45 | 1.42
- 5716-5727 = 0.19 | 1.47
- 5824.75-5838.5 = -0.66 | 1.53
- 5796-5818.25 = -0.28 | 1.49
